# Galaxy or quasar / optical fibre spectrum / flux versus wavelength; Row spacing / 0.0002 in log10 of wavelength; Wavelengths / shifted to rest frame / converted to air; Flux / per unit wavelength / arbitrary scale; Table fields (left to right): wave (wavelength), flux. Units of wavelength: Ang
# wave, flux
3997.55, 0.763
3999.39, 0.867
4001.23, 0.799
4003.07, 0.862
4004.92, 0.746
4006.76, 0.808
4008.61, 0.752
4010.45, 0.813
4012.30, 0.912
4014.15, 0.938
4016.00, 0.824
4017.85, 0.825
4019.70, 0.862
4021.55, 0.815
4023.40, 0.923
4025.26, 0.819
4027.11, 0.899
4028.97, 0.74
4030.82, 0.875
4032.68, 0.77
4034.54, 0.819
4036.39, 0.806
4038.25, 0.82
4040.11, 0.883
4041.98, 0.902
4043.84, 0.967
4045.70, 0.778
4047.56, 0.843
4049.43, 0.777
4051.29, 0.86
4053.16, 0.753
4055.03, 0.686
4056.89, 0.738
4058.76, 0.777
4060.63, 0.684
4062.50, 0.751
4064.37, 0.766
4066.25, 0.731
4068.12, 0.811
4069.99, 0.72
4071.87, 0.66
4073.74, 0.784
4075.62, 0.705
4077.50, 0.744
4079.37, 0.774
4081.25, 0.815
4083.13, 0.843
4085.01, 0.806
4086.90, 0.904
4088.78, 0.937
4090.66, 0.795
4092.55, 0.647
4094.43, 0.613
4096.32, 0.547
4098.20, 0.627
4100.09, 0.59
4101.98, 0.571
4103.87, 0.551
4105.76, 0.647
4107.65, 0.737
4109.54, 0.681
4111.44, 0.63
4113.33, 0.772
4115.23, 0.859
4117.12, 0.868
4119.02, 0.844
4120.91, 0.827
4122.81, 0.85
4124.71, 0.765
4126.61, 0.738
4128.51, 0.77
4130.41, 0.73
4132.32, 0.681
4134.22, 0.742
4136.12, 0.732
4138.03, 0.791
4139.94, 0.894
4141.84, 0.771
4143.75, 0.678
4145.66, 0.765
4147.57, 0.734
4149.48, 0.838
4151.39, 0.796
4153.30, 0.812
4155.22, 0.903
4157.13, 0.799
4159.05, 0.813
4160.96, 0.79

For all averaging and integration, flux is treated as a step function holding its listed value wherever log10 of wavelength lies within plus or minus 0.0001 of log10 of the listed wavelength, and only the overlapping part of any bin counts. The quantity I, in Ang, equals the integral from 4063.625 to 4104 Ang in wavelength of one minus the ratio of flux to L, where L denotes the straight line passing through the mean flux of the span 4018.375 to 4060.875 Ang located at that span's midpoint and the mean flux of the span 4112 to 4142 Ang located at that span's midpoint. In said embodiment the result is 3.8 Ang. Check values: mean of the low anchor 0.819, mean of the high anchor 0.788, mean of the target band 0.728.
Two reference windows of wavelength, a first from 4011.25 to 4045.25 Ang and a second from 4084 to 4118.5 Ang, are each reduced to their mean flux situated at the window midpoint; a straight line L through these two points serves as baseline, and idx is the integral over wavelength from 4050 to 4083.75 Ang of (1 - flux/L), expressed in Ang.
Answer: 1.00 Ang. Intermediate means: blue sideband 0.854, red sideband 0.712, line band 0.755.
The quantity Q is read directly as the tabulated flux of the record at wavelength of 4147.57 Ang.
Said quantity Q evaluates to 0.734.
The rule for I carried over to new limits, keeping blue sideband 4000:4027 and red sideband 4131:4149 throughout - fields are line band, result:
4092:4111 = 3.9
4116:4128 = -0.7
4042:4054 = -0.3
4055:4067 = 1.0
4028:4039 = 0.3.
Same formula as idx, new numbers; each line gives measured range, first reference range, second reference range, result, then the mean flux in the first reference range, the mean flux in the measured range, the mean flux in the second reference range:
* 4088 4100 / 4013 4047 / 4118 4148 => 1.8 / 0.848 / 0.684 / 0.77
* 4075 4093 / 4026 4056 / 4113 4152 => 0.0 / 0.824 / 0.803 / 0.783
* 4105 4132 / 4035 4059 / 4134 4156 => 1.1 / 0.816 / 0.764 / 0.788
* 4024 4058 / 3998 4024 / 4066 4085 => -0.7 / 0.837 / 0.819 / 0.762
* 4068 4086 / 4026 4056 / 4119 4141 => 0.9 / 0.824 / 0.764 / 0.778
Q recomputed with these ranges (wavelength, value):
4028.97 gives 0.74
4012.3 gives 0.912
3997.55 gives 0.763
